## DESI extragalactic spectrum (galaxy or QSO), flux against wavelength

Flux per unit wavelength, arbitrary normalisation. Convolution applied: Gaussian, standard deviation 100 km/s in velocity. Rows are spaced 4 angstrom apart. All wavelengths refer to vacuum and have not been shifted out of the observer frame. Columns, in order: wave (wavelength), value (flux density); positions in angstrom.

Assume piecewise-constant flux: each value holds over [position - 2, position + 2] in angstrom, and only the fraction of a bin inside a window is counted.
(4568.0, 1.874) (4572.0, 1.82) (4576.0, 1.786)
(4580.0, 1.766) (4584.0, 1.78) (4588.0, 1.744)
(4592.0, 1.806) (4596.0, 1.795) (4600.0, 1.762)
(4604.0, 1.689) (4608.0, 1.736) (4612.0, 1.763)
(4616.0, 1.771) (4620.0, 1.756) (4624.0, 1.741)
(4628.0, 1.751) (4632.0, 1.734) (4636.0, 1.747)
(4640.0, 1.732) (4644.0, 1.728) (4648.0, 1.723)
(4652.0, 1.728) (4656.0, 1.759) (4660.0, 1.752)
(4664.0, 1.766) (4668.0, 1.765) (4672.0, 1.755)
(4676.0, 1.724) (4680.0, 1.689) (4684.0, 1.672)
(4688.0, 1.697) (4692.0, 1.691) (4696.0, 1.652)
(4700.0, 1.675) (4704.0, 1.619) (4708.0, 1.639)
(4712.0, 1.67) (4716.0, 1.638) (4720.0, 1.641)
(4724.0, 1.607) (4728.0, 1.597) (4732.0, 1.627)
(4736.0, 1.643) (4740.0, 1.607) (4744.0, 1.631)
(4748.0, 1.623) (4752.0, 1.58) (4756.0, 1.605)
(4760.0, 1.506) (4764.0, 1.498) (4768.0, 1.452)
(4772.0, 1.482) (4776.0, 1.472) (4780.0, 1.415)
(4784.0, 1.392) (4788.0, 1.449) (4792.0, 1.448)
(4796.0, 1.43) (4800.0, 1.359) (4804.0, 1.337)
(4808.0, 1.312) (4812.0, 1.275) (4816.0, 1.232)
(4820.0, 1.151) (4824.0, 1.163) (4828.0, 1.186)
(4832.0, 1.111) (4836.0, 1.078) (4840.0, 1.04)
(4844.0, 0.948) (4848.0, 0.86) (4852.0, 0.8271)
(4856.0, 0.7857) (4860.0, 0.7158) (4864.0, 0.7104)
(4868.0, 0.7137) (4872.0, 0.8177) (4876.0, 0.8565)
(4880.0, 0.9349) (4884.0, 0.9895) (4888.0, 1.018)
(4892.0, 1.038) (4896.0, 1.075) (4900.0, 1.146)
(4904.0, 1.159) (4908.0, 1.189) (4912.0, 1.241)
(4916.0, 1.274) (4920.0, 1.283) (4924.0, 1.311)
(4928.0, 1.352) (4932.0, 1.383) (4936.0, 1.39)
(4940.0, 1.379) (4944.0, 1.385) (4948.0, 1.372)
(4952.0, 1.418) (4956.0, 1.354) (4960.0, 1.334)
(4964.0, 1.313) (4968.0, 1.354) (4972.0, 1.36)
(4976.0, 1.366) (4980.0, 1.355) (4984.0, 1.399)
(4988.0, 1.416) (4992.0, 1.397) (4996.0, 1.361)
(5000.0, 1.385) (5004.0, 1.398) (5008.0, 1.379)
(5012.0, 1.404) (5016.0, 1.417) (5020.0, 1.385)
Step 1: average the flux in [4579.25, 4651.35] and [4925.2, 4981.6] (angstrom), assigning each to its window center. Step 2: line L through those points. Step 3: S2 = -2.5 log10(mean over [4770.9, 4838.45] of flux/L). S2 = 0.175 mag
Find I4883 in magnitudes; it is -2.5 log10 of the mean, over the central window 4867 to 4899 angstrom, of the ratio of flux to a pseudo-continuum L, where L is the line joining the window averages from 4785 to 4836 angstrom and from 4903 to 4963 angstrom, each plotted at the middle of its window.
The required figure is 0.35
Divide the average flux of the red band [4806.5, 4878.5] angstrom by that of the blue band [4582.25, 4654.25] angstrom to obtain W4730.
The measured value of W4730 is 0.56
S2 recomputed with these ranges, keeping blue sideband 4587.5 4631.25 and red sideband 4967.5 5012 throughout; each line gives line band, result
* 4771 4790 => 0.106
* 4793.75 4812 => 0.159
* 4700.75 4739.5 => 0.010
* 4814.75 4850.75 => 0.386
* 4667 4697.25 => -0.013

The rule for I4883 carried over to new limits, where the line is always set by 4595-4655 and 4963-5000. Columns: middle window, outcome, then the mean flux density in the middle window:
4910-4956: 0.060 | 1.34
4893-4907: 0.280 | 1.12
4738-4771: 0.033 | 1.56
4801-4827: 0.234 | 1.25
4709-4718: -0.001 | 1.65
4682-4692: -0.005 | 1.69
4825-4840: 0.340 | 1.12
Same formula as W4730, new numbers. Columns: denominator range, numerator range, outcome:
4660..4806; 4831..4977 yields 0.71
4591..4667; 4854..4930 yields 0.59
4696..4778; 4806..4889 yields 0.62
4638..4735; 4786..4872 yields 0.65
